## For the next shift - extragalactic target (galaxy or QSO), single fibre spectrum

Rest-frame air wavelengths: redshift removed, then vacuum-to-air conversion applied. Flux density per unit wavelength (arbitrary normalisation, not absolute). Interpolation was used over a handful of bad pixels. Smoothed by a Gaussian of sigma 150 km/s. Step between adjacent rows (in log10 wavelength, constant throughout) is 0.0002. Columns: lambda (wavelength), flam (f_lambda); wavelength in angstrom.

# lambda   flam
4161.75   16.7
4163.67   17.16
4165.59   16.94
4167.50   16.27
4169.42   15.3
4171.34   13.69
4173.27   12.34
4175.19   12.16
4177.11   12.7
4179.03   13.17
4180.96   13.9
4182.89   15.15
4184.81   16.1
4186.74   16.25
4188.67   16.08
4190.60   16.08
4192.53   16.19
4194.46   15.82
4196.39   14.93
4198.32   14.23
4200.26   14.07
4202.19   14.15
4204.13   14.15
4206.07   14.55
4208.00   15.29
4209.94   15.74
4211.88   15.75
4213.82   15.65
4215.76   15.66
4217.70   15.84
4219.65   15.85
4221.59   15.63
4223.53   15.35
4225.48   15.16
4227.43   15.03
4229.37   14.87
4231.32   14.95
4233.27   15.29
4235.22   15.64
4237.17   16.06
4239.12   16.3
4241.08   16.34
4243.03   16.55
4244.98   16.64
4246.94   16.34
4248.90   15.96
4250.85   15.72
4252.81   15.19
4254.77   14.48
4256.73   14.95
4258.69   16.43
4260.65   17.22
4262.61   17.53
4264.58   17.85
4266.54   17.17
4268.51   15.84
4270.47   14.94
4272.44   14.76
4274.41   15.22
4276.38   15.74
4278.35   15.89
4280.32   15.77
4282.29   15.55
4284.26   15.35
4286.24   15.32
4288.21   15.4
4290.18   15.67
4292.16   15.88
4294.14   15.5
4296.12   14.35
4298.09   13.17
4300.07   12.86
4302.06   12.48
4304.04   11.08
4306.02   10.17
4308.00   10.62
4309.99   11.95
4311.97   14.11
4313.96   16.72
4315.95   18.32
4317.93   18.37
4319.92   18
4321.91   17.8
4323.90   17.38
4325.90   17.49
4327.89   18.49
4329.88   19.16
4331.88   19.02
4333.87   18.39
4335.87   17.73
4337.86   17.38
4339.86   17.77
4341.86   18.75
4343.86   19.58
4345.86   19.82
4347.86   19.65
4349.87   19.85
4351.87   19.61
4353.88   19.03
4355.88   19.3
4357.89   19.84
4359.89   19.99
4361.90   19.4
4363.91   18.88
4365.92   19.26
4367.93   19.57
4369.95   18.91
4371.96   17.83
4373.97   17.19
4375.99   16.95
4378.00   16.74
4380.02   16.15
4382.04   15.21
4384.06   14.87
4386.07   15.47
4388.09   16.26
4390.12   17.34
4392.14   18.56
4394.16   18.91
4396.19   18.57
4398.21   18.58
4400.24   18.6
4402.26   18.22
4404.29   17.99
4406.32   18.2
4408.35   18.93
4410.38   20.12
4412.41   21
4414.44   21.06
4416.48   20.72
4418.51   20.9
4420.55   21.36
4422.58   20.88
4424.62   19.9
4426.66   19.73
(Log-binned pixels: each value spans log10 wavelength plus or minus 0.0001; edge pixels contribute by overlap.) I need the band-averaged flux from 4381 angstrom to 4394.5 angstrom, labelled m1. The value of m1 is 16.6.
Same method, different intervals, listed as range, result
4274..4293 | 15.6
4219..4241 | 15.5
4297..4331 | 15.2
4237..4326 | 15.5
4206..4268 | 15.9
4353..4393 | 17.8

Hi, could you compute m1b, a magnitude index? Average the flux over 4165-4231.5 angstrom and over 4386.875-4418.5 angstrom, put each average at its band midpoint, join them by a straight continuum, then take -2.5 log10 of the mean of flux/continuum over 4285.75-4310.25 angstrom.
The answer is 0.25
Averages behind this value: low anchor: 15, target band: 13.4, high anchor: 18.9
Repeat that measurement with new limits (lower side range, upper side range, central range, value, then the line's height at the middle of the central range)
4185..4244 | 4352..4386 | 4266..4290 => 0.065 mag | 16.5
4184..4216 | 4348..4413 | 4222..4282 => 0.023 mag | 16.2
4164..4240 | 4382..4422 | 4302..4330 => 0.112 mag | 17.1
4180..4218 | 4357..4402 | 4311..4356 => -0.068 mag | 17.2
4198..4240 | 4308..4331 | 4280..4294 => 0.051 mag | 16.3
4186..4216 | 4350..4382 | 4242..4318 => 0.110 mag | 16.8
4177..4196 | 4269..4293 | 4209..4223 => -0.028 mag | 15.3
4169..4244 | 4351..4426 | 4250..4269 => -0.008 mag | 16.1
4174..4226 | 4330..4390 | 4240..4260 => 0.009 mag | 16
